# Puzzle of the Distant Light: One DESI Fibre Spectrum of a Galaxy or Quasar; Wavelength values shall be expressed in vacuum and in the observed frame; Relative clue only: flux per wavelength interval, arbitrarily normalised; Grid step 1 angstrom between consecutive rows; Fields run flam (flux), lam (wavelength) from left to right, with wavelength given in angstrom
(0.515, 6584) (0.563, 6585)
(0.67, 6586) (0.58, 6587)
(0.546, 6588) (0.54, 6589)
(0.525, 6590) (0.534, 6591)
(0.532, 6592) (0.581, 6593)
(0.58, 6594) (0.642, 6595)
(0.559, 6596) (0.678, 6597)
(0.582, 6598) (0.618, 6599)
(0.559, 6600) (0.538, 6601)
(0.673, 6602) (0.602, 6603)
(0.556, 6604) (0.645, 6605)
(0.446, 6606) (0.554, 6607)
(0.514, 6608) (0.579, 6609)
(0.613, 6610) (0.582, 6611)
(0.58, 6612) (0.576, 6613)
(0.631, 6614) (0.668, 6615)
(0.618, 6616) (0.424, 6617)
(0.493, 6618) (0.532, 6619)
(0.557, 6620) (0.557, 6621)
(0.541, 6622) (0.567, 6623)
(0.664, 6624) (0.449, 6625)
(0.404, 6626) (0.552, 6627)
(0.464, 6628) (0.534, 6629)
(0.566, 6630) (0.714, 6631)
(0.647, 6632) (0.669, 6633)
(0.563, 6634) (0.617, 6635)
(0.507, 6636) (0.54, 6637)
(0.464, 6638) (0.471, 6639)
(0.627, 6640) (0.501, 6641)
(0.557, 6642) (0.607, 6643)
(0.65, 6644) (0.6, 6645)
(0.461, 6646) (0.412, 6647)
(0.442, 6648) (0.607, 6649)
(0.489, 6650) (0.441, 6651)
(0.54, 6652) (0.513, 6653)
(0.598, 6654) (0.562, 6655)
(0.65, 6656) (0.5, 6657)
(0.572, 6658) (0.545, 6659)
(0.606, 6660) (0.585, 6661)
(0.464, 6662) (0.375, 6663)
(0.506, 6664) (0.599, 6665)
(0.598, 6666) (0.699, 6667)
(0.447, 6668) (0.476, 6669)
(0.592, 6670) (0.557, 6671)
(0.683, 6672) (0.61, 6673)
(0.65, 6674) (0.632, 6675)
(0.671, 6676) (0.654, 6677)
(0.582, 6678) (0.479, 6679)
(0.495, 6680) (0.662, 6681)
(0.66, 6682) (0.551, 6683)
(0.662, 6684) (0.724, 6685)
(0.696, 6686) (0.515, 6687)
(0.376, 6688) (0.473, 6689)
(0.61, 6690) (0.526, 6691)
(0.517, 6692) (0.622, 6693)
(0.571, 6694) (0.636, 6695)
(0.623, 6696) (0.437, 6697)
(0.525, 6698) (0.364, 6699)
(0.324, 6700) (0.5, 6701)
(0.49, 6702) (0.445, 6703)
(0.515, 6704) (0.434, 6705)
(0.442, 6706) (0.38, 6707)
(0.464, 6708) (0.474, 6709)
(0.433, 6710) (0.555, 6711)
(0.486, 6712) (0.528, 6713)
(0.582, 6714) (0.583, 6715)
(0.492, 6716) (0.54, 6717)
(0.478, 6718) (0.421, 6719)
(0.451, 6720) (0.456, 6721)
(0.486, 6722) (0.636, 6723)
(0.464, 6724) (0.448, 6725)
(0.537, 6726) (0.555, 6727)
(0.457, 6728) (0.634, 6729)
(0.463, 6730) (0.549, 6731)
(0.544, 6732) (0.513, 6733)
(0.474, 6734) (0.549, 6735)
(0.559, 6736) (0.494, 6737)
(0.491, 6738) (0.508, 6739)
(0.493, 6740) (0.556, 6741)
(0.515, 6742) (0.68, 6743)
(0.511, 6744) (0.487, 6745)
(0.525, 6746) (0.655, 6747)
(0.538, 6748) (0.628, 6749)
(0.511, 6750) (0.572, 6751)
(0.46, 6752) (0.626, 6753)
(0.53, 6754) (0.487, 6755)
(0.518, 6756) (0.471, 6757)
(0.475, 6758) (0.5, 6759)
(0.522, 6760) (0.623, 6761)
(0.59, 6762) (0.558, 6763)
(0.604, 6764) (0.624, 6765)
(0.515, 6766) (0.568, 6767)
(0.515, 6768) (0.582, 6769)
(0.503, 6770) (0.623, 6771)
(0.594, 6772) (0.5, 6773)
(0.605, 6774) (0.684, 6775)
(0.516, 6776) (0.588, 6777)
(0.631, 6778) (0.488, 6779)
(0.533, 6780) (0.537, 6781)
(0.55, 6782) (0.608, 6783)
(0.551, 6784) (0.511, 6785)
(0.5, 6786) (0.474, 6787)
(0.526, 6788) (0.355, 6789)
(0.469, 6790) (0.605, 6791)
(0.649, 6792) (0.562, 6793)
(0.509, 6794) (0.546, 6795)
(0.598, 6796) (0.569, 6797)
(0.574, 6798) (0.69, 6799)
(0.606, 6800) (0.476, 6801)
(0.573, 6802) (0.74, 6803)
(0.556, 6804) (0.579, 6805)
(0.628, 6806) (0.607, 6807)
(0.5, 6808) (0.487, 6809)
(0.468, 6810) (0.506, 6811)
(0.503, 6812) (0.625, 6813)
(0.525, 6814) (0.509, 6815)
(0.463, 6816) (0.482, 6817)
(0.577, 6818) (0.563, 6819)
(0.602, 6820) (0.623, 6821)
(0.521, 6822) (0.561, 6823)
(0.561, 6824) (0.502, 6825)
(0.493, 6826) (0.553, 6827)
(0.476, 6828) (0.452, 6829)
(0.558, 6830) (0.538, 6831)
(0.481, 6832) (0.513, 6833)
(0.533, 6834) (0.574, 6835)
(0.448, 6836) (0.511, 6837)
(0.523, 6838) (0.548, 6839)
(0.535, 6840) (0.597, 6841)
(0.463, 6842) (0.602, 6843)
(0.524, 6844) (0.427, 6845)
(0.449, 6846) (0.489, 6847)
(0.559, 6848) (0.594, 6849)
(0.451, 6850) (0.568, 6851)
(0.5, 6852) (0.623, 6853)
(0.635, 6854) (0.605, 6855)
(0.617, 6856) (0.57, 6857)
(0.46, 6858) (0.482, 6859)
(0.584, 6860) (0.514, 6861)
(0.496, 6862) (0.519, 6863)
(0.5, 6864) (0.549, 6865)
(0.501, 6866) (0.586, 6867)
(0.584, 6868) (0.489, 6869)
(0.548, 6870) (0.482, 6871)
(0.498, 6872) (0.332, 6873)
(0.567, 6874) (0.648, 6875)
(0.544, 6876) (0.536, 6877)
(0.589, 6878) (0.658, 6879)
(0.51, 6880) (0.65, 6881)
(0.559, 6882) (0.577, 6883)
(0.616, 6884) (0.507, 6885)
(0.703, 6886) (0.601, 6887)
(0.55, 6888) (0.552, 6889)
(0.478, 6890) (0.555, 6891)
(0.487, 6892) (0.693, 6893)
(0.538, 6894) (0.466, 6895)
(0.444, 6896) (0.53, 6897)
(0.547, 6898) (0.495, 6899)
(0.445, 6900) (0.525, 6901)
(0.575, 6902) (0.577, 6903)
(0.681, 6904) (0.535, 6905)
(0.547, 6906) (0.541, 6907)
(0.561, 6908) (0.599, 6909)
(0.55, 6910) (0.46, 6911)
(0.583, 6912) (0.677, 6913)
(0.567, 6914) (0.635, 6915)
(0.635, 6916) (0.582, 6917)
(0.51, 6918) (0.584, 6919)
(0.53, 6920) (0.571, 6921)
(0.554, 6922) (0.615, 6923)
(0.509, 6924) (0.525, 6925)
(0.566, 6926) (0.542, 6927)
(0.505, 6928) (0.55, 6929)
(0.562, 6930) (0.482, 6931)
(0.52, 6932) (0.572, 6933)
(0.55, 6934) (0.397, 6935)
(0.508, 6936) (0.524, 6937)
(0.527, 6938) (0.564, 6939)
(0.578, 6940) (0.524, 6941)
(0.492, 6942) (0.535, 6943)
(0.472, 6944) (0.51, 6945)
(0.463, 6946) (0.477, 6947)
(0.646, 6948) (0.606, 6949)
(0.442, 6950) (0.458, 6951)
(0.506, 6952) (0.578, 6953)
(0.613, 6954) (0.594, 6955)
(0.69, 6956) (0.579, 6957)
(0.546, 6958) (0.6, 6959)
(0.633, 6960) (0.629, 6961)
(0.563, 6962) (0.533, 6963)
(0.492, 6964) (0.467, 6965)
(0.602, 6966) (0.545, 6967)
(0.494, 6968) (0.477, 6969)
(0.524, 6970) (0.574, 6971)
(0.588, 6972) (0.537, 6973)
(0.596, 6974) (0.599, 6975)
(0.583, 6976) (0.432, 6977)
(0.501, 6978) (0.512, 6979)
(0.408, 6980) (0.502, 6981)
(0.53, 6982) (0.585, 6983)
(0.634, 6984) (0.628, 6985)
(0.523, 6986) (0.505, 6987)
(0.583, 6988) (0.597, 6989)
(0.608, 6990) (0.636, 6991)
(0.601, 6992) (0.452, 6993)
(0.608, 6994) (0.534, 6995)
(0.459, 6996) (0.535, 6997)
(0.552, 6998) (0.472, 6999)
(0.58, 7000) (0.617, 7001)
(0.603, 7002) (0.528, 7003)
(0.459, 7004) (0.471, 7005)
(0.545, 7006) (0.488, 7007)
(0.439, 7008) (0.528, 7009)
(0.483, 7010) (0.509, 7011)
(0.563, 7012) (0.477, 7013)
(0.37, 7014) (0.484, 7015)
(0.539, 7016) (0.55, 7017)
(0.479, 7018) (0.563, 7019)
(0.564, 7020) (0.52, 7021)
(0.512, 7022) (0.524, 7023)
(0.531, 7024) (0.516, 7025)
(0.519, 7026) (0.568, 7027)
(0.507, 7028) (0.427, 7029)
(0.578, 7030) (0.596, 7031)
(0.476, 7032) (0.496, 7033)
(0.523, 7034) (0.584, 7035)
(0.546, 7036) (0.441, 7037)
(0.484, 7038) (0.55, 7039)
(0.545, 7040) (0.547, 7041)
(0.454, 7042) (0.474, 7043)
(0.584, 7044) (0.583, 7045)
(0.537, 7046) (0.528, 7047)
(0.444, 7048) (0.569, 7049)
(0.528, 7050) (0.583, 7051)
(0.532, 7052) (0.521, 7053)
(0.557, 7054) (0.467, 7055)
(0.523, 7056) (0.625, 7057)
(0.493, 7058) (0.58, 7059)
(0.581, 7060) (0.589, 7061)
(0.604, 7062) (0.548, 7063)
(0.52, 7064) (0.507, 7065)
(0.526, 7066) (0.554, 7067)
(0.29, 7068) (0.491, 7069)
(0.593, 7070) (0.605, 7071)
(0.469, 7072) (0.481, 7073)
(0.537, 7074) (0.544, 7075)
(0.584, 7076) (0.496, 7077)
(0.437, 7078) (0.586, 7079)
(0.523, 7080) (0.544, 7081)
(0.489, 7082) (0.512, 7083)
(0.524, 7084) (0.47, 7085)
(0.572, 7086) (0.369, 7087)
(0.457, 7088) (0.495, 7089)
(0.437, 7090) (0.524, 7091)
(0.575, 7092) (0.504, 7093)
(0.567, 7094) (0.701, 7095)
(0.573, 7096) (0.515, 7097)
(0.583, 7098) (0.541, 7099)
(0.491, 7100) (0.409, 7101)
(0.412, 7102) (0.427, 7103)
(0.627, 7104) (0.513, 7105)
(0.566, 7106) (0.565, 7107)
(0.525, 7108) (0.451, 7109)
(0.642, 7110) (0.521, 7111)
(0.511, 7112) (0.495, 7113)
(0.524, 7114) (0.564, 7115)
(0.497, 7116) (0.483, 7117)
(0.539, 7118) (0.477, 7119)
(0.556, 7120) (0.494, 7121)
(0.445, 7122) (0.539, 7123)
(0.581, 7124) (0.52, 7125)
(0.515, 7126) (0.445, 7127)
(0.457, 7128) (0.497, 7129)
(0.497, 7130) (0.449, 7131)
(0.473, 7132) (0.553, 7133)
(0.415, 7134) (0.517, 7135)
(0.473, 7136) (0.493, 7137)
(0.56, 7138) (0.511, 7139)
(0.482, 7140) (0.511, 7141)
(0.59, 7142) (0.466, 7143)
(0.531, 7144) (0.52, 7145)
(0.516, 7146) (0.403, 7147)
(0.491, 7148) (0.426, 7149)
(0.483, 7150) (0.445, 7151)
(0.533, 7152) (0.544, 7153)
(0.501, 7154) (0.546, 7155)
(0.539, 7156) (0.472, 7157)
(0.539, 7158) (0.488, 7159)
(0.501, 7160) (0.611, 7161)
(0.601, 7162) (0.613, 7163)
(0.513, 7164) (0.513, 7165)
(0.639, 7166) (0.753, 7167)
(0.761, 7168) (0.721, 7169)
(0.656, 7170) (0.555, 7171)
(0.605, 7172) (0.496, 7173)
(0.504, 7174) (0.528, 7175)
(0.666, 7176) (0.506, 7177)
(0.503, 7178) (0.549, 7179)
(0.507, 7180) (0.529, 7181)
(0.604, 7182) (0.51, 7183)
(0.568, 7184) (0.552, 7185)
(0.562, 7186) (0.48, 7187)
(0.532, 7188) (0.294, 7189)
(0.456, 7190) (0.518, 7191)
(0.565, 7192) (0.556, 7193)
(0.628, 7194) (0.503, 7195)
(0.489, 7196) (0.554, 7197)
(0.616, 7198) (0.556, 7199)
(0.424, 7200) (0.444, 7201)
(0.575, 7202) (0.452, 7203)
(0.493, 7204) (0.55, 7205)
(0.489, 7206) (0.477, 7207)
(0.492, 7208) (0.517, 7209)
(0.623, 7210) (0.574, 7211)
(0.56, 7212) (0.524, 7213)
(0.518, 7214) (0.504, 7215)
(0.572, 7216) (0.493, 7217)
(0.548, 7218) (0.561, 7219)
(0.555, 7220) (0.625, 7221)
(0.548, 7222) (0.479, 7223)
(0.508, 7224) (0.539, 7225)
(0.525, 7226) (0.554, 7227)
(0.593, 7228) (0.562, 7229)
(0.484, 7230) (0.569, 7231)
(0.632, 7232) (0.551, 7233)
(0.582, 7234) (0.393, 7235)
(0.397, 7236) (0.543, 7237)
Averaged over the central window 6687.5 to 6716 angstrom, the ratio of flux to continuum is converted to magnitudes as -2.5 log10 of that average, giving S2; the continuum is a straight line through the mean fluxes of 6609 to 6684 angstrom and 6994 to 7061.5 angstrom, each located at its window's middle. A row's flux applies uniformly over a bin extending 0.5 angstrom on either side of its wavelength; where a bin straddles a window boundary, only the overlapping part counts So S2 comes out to 0.12 mag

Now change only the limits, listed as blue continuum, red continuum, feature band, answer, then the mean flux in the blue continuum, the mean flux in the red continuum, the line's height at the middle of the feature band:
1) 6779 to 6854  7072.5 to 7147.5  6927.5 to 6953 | 0.02 mag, 0.539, 0.512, 0.527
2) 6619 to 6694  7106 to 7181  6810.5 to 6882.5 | 0.03 mag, 0.56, 0.529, 0.548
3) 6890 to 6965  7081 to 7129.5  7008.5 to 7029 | 0.04 mag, 0.547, 0.515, 0.53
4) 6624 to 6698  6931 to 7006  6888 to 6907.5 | 0.02 mag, 0.56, 0.542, 0.546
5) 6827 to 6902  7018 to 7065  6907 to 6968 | -0.03 mag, 0.536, 0.533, 0.535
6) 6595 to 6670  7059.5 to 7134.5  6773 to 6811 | -0.03 mag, 0.556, 0.516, 0.542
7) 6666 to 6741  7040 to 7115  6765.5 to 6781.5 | -0.06 mag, 0.532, 0.525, 0.53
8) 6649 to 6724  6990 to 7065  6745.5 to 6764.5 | -0.02 mag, 0.537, 0.529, 0.535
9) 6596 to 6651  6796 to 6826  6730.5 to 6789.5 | 0.03 mag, 0.559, 0.557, 0.558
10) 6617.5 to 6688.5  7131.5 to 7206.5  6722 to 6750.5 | 0.04 mag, 0.56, 0.531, 0.555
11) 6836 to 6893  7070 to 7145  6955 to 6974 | -0.06 mag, 0.543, 0.514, 0.531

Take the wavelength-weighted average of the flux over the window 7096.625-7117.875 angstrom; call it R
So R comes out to 0.518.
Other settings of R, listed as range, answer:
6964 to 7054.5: 0.53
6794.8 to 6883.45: 0.543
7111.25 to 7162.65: 0.507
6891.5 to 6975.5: 0.548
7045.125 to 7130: 0.521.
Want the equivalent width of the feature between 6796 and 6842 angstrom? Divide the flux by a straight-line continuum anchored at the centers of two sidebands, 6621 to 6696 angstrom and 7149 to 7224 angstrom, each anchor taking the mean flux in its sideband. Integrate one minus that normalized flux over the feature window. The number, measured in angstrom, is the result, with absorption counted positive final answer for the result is 0.9 angstrom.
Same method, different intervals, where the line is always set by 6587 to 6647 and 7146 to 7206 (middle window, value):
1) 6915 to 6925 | -0.3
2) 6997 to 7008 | 0.4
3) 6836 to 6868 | 1.1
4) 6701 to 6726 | 3.2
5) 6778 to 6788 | 0.4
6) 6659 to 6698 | -0.8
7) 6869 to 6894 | -0.3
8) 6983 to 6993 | -0.7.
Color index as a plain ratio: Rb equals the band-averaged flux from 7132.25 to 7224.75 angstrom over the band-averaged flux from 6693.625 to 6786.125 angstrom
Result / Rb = 1.01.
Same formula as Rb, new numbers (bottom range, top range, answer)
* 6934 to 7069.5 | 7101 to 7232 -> 0.99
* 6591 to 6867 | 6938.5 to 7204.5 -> 0.97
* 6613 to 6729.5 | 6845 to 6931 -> 1.02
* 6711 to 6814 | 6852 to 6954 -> 1.01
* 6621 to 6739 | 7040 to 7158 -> 0.96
